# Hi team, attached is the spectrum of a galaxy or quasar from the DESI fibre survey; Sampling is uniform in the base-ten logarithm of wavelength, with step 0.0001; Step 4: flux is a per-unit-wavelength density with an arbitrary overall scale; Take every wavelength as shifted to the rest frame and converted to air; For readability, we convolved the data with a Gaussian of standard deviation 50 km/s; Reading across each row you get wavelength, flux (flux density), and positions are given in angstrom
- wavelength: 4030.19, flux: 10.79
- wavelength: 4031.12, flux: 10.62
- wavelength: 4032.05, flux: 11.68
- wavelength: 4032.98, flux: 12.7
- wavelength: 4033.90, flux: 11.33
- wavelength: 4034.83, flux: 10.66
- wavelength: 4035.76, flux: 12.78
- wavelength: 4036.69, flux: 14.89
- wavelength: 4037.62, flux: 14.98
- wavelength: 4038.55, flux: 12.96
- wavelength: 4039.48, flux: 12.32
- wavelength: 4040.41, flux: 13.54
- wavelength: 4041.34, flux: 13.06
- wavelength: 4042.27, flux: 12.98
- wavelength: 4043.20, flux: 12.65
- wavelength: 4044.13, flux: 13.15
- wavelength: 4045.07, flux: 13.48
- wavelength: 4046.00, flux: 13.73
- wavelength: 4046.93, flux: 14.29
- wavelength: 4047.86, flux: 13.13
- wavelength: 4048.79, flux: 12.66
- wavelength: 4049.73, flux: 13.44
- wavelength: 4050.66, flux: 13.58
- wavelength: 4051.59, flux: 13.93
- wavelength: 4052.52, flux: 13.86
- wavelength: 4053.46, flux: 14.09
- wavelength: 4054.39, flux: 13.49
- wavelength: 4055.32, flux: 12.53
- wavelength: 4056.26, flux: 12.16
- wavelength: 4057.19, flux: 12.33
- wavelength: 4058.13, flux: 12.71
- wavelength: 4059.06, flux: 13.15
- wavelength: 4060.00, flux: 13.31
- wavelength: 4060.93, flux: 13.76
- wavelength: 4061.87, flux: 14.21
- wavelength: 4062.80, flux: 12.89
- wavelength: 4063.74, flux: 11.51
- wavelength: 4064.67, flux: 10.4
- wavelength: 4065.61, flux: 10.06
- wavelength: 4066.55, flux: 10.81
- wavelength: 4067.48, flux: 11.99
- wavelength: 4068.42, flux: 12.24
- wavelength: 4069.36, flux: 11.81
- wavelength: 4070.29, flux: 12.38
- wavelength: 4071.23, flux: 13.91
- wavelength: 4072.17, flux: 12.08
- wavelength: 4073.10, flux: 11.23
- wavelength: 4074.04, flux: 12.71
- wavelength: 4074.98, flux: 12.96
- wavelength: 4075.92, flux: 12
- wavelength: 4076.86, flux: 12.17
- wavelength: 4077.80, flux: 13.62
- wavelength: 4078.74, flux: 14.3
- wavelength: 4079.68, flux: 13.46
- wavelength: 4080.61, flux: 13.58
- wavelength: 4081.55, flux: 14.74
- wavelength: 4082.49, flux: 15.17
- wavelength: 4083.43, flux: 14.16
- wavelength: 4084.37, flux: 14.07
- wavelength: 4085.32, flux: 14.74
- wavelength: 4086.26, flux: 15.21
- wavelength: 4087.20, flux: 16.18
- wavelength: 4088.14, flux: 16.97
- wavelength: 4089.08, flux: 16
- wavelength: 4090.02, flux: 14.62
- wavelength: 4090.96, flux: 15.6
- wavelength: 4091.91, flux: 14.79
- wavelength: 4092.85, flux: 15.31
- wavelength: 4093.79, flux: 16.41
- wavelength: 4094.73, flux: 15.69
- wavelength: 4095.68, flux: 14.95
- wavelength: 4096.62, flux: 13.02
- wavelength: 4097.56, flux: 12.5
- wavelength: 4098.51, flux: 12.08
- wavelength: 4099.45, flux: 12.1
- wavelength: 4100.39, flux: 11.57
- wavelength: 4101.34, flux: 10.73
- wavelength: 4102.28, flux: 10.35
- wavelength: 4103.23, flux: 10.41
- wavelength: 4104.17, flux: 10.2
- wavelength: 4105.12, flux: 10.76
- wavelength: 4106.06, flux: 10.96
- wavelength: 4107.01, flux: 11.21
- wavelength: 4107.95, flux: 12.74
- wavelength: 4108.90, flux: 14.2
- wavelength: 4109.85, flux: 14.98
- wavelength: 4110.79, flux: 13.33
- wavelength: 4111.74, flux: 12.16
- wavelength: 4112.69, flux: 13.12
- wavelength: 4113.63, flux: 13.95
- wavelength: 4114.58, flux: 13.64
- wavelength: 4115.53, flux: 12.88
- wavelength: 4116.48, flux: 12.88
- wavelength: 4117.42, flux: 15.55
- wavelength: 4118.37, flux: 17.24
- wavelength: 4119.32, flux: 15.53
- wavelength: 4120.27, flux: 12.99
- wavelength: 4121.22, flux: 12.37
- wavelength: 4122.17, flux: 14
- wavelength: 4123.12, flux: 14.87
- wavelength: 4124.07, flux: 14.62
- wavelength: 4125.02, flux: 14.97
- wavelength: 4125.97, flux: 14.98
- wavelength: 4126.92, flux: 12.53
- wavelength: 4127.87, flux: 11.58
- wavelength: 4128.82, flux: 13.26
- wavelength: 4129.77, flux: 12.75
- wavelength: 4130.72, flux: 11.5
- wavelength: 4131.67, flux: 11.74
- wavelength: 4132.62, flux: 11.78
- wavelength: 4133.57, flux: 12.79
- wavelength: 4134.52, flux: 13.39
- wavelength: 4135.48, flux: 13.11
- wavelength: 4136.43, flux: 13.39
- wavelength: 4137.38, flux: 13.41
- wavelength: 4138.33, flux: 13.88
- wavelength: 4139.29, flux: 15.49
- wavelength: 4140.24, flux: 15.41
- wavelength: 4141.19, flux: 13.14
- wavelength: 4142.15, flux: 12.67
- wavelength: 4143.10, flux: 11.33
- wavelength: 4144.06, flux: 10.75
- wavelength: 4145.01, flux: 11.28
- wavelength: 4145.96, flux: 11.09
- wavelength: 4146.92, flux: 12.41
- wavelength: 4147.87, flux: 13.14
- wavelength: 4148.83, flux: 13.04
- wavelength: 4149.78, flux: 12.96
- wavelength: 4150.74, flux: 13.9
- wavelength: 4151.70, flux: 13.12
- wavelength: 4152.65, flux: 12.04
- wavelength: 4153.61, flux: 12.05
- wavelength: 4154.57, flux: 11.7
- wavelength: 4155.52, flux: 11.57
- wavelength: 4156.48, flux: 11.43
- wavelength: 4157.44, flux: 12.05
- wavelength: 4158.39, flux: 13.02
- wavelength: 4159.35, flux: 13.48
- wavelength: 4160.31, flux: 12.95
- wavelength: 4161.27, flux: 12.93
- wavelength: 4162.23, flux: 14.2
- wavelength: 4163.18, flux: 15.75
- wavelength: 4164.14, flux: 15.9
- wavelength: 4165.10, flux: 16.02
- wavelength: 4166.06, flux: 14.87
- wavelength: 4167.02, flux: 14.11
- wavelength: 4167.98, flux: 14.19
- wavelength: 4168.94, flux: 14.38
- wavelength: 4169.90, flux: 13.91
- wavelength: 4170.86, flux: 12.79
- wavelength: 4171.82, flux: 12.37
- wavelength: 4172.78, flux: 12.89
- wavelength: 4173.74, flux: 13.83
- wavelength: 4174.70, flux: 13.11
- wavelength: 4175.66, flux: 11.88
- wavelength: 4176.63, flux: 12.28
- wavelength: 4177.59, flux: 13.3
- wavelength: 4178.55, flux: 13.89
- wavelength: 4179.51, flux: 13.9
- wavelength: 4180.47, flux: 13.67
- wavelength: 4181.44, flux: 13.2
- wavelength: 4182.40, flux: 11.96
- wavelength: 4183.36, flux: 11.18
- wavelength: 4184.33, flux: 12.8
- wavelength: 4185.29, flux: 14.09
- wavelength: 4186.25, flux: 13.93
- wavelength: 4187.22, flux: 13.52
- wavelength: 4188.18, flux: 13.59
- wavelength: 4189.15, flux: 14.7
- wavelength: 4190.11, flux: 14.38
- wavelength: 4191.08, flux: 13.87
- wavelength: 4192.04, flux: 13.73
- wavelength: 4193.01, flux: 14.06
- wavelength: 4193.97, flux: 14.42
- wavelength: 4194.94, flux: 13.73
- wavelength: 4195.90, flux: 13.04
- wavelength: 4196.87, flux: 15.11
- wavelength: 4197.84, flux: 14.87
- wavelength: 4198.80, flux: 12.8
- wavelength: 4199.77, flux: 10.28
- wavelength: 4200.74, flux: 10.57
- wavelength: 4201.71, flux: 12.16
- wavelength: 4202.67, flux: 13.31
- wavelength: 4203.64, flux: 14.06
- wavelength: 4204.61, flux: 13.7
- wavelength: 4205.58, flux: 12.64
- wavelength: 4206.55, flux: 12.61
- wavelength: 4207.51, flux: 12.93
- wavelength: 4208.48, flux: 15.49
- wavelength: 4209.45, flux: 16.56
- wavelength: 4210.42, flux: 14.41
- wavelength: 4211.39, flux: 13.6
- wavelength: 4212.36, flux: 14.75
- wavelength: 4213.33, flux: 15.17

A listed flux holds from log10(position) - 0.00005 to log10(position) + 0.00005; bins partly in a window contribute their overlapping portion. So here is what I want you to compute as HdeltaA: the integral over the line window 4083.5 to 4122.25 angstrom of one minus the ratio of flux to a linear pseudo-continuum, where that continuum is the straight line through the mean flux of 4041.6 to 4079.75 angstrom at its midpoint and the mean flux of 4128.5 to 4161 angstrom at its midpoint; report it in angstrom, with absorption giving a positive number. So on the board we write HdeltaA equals -2.65 angstrom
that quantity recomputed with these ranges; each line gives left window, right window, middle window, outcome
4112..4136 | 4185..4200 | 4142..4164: 1.66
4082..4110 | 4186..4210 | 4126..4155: 1.83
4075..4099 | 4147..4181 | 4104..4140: 1.54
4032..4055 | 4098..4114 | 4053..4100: -3.27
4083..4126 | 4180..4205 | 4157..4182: -0.40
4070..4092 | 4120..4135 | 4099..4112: 1.65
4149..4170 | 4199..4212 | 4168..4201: 0.07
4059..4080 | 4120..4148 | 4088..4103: -1.32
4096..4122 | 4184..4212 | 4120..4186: 0.15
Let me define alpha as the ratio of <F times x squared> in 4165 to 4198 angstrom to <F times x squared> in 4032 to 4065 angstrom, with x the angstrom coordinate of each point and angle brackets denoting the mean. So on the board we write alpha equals 1.11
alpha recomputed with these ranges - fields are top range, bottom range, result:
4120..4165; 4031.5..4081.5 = 1.06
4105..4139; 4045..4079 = 1.08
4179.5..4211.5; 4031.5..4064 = 1.11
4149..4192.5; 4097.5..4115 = 1.14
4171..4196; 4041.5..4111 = 1.07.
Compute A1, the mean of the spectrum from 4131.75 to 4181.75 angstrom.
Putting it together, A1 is 13.2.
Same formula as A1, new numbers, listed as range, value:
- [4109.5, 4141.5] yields 13.6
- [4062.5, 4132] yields 13.3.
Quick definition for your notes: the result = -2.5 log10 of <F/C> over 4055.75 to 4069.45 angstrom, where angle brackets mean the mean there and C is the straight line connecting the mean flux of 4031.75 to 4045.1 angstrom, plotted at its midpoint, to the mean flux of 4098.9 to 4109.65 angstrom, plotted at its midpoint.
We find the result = 0.01 mag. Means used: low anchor 12.9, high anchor 11.5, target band 12.2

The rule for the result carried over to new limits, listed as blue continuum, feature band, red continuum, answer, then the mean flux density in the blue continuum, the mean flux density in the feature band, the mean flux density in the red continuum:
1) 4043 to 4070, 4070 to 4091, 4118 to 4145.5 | -0.081 mag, 12.8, 14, 13.3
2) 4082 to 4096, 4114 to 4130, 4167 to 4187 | 0.045 mag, 15.3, 13.9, 13.2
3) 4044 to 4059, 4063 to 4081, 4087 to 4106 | 0.090 mag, 13.3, 12.3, 13.4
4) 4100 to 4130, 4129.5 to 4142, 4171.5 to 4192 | -0.007 mag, 13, 13.2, 13.3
